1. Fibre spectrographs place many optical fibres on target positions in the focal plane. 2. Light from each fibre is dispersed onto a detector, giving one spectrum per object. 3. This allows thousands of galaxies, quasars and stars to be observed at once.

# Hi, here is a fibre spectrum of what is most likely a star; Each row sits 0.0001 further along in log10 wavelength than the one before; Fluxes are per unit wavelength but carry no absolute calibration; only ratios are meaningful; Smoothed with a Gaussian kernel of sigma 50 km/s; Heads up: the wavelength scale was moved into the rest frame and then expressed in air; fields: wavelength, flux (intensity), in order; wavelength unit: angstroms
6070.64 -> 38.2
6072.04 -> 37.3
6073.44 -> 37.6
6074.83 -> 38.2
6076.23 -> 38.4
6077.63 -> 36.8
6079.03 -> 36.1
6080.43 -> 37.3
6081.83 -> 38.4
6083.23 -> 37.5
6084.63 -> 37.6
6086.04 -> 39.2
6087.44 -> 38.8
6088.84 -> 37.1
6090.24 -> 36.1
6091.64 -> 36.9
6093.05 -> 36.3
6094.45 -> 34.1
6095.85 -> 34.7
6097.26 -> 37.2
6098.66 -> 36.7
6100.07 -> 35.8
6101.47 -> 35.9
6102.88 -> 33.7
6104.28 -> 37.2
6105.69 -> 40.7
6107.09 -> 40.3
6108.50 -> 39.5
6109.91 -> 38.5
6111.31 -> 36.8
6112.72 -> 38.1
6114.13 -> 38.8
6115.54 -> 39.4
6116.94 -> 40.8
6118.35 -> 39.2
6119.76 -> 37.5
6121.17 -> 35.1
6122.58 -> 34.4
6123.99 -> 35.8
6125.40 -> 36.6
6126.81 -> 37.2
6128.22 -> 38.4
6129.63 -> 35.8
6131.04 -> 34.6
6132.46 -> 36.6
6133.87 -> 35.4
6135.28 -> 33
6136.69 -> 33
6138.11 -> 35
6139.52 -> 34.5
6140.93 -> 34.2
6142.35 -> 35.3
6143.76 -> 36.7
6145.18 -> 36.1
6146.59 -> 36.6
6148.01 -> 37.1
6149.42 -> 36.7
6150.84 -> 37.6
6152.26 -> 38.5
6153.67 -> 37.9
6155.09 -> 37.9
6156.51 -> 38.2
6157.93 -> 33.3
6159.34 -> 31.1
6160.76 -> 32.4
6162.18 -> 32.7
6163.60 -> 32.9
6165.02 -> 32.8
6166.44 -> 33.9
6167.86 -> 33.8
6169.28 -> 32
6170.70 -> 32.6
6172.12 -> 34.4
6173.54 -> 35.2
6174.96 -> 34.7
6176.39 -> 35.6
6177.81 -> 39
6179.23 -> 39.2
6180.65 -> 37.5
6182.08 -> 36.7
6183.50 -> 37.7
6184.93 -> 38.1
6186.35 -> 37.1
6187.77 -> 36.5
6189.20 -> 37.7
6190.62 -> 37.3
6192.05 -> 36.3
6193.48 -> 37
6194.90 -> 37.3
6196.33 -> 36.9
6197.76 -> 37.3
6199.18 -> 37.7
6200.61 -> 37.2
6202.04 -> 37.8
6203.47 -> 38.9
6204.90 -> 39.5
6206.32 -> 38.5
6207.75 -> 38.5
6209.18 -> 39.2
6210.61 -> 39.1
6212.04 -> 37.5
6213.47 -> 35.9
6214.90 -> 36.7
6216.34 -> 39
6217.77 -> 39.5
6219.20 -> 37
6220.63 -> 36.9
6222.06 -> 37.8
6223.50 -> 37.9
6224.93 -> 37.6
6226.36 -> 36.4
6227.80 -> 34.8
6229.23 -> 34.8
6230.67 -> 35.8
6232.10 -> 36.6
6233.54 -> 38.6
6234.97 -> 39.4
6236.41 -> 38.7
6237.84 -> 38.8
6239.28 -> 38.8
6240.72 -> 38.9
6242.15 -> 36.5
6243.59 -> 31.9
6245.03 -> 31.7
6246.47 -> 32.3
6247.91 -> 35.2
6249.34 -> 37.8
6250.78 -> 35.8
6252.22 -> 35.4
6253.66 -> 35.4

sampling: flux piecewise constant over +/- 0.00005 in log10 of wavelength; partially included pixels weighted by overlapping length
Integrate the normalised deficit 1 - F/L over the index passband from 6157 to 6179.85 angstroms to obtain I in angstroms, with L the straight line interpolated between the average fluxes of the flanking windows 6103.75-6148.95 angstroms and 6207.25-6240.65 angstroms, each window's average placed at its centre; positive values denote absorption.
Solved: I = 1.9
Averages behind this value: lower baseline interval 36.8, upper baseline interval 37.6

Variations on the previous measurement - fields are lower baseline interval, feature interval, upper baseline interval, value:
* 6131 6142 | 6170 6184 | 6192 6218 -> 0.1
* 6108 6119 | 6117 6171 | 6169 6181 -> 2.7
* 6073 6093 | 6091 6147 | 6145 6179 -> -0.2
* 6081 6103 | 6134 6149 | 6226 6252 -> 0.6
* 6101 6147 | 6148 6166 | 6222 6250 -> 0.7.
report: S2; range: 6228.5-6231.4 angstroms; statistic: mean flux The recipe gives 35.3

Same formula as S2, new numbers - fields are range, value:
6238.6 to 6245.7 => 35.6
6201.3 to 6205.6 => 38.7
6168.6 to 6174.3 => 33.6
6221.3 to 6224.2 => 37.8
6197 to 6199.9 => 37.5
